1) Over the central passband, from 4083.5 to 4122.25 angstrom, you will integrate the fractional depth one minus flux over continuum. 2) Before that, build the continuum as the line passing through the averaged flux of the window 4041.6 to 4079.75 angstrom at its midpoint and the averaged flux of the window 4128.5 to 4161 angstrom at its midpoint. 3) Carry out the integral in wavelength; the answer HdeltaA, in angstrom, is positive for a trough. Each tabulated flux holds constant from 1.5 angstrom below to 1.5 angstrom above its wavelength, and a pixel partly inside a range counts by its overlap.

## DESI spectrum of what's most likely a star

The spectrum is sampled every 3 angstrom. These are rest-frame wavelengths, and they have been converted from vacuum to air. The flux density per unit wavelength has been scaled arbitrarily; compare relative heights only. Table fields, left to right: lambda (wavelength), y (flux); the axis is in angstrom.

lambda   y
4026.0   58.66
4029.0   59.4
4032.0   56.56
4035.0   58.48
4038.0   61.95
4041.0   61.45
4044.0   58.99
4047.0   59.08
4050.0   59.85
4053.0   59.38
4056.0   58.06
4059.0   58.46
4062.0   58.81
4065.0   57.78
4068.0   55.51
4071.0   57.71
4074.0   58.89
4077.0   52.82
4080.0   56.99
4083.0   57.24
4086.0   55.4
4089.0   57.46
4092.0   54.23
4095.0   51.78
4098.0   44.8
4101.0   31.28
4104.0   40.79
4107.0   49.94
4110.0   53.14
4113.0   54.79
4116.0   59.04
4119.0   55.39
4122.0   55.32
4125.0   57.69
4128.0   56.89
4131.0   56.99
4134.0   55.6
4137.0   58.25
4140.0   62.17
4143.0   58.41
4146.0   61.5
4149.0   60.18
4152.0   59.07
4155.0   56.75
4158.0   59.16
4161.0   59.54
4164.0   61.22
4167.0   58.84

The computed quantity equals 4.9 angstrom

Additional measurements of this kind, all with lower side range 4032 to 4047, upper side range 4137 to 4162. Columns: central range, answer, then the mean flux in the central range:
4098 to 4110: 3.4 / 42.7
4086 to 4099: 1.5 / 52.7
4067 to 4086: 1.0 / 56.5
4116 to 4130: 0.7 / 56.6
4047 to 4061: 0.2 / 58.9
